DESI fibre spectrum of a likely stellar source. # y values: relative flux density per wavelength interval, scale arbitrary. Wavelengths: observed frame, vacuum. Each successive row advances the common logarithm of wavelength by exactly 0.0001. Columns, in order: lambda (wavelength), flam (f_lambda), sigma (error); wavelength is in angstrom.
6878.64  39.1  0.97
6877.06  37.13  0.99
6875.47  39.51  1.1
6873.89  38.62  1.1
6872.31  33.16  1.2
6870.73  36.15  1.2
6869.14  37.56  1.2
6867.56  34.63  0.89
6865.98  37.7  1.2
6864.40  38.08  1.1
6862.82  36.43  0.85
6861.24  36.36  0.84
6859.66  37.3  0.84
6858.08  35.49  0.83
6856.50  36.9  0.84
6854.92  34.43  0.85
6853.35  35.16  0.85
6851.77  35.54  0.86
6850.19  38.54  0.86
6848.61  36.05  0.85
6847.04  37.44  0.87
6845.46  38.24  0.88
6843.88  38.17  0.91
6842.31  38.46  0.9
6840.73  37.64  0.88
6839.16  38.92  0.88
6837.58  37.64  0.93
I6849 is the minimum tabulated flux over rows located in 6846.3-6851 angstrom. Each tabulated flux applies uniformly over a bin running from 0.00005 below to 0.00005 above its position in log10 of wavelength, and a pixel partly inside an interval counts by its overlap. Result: 36.05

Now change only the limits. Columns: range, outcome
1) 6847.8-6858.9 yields 34.43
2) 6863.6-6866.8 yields 37.7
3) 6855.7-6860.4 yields 35.49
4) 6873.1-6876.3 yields 38.62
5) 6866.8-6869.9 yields 34.63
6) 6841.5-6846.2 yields 38.17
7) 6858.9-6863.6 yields 36.36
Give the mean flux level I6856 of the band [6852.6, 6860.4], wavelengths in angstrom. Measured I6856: 35.9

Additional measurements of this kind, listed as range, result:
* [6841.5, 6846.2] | 38.3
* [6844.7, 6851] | 37.5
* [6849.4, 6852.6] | 36.9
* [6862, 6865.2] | 37.3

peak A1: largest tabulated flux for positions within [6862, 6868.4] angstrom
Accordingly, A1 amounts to 38.08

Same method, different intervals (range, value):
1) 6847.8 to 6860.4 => 38.54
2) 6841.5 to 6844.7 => 38.46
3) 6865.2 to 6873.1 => 37.7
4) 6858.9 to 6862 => 37.3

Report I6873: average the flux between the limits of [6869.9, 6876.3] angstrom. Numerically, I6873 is 36.8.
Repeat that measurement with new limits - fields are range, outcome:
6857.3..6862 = 36.4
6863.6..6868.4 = 36.8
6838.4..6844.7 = 38.3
